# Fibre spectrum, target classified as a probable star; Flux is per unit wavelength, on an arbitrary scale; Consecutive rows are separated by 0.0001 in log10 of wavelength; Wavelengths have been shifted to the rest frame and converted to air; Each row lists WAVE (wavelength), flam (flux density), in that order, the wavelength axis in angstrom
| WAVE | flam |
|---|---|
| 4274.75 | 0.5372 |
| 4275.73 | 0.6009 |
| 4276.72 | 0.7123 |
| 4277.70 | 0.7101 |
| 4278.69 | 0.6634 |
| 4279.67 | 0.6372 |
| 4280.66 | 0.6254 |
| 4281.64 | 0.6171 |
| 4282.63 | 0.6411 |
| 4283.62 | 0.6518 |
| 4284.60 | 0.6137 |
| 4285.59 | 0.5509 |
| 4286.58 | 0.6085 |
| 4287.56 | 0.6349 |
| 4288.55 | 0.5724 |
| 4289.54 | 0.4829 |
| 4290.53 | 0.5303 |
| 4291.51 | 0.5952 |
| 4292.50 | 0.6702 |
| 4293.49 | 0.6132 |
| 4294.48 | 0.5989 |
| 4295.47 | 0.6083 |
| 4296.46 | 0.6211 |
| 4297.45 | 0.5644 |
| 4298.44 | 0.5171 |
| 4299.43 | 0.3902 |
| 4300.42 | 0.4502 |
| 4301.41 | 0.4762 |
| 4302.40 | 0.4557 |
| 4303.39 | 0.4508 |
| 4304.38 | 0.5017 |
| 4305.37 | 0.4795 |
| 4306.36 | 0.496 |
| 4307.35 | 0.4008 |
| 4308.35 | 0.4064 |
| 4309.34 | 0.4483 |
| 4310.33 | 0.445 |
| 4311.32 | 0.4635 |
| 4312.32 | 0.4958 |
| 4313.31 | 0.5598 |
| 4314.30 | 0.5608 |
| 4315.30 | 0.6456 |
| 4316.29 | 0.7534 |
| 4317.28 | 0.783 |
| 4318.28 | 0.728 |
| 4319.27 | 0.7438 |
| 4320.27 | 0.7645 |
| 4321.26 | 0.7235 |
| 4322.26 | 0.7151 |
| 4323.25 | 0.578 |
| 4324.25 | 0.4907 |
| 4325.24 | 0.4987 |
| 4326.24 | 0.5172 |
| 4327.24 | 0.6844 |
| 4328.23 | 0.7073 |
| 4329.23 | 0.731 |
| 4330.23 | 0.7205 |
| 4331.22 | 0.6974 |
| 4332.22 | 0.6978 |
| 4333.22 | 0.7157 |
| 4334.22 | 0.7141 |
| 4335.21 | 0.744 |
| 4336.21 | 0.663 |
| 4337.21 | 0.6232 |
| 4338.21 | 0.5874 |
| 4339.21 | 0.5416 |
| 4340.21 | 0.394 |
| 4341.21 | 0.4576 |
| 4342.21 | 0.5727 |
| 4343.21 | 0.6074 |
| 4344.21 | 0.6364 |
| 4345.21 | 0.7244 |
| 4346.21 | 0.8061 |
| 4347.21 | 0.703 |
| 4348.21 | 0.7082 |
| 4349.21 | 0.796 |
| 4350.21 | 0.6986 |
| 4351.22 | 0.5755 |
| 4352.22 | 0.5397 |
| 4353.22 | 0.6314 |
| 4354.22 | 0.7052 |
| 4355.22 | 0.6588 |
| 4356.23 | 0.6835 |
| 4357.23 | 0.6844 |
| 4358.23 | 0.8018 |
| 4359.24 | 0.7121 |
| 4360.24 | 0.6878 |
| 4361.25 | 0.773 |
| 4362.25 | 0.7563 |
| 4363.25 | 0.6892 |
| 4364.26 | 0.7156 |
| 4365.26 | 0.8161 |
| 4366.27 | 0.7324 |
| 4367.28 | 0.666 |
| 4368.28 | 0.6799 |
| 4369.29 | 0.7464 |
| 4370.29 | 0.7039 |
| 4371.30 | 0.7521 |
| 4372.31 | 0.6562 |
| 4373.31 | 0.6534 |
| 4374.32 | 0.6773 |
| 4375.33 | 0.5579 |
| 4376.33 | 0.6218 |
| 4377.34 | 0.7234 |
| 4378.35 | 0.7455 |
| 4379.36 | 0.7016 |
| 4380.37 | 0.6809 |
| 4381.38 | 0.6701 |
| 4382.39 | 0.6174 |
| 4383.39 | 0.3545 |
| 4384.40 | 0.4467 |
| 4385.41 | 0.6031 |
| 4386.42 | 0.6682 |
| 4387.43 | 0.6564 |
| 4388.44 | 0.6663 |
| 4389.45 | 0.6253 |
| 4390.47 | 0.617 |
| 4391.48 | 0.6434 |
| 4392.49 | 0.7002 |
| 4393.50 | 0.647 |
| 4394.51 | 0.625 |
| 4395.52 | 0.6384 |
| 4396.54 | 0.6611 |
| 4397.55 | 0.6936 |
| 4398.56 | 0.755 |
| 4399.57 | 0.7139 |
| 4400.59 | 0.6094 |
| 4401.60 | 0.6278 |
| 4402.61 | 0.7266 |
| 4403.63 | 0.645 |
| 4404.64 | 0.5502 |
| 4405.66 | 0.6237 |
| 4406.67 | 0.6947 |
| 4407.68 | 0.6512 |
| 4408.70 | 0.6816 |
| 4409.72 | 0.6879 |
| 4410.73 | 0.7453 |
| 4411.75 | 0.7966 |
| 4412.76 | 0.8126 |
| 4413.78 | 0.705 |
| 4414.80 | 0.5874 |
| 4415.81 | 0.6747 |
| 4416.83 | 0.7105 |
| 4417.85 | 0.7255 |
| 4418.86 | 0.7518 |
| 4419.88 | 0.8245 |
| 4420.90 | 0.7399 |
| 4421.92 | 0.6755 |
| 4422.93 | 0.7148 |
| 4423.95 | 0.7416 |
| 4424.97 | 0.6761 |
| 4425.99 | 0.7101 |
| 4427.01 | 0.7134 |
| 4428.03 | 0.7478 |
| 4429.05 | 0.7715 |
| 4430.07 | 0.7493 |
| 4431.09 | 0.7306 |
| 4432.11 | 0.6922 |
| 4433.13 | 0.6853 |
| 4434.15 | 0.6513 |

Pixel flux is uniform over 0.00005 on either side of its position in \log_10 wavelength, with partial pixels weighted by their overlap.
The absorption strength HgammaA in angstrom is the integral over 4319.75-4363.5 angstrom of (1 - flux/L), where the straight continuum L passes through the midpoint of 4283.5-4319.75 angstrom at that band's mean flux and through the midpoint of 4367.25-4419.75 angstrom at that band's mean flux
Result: -4.2 angstrom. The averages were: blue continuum 0.555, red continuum 0.666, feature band 0.662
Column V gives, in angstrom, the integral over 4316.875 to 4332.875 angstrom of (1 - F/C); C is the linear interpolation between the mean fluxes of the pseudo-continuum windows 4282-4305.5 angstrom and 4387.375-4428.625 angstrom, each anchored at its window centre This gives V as -2.2 angstrom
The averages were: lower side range 0.555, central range 0.673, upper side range 0.688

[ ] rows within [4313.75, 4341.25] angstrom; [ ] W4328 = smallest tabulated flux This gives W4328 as 0.394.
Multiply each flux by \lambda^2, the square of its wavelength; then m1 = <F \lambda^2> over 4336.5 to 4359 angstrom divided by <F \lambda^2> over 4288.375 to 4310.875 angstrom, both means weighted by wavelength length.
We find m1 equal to 1.29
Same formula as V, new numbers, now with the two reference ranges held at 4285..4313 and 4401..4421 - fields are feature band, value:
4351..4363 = -1.5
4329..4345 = -1.5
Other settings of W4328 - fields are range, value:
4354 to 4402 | 0.3545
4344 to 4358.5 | 0.5397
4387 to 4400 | 0.617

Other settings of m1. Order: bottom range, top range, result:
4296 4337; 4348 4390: 1.16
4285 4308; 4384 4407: 1.27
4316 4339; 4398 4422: 1.07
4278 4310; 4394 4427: 1.33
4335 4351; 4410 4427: 1.17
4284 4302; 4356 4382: 1.30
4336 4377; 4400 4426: 1.07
